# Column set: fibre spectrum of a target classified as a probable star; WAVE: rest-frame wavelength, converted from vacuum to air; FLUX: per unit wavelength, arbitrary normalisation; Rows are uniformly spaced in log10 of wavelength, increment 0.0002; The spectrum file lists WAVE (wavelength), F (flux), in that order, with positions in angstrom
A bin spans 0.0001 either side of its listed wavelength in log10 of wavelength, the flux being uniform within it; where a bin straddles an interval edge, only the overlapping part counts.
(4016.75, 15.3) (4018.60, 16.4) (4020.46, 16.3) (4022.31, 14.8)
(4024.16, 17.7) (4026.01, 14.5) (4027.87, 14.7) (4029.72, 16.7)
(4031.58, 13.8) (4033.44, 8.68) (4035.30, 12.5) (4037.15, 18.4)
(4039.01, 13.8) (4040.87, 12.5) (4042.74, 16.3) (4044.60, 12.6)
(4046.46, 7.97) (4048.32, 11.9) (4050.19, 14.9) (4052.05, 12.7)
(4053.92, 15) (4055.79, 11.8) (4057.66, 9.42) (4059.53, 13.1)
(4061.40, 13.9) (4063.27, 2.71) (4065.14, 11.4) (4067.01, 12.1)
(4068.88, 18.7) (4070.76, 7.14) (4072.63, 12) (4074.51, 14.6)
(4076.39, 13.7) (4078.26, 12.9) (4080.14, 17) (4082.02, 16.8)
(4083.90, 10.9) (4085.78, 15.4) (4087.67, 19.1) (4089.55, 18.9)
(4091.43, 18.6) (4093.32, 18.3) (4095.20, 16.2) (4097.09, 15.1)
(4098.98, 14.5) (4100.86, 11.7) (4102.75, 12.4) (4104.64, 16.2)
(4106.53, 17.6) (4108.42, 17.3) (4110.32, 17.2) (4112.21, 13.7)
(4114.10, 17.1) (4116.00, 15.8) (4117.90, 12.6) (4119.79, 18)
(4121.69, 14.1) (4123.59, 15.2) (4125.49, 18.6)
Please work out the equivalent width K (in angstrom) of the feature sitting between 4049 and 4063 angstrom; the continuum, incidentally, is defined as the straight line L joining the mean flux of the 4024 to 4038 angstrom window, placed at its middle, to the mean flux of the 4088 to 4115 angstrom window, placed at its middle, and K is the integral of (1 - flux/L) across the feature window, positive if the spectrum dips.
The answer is 2.38 angstrom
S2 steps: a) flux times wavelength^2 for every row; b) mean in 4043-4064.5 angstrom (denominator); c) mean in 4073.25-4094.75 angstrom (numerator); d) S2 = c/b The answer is 1.4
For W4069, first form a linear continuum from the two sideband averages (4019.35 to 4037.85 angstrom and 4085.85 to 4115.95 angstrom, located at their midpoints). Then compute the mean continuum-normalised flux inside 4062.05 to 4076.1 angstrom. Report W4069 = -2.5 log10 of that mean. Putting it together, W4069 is 0.340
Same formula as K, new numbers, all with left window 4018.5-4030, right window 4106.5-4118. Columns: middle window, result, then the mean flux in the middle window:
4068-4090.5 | 1.6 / 14.8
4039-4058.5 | 4.0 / 12.6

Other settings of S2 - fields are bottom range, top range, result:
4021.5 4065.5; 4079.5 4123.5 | 1.25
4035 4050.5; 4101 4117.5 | 1.20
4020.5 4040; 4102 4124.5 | 1.11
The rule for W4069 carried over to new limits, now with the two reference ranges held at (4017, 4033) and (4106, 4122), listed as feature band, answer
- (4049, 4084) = 0.23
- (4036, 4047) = 0.13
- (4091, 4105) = 0.04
